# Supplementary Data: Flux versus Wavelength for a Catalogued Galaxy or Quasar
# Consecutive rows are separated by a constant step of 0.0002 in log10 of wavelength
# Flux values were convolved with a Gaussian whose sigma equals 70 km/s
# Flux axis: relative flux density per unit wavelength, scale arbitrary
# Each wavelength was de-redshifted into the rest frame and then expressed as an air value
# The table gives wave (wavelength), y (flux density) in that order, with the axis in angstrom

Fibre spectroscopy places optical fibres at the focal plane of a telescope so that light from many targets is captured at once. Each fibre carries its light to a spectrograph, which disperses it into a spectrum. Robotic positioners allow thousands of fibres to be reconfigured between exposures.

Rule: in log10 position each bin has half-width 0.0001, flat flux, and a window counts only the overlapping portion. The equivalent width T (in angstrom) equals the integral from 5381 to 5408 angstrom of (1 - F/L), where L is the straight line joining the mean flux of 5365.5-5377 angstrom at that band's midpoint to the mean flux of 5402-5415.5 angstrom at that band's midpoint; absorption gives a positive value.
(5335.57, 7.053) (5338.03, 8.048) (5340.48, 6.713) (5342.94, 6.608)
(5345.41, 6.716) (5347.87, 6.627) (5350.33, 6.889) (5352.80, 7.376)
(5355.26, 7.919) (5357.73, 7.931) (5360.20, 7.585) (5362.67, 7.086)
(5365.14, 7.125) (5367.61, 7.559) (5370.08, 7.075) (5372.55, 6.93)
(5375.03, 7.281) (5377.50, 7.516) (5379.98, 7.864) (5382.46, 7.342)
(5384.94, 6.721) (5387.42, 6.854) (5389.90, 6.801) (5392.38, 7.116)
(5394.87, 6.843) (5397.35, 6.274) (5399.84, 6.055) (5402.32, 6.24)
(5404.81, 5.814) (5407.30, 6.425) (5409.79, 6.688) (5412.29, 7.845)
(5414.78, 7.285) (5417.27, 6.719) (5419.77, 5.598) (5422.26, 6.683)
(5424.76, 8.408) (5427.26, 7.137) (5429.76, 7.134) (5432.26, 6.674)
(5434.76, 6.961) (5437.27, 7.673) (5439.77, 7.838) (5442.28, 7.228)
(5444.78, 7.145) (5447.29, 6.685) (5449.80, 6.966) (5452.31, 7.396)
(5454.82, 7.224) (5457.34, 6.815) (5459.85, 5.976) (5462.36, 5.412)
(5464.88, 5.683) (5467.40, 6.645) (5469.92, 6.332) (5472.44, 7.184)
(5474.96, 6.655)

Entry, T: 1.2 angstrom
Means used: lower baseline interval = 7.23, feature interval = 6.6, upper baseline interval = 6.72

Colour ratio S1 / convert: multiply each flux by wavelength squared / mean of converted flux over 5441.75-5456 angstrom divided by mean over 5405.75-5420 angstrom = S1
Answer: 1.06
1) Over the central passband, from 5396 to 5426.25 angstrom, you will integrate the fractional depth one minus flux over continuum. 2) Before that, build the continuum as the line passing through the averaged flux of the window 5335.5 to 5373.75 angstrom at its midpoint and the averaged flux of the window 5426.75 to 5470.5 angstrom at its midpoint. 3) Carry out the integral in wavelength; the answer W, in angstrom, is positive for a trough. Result 1.3 angstrom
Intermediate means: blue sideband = 7.21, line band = 6.68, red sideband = 6.83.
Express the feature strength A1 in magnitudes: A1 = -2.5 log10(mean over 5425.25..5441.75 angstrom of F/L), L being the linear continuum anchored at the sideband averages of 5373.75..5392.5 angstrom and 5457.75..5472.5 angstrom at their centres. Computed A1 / -0.11 mag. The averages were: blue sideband 7.19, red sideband 6.16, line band 7.29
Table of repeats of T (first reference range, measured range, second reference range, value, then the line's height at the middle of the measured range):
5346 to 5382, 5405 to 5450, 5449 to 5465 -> -1.6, 6.79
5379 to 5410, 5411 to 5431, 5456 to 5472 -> -1.8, 6.5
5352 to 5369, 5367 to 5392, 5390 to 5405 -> -0.8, 6.97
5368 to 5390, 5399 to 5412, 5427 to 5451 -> 1.5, 7.17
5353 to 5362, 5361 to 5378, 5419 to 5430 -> 0.8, 7.59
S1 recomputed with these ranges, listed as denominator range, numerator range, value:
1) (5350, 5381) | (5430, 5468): 0.95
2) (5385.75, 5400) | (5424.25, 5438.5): 1.10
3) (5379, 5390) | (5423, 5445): 1.05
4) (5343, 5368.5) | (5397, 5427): 0.94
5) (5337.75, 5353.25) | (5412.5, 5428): 1.05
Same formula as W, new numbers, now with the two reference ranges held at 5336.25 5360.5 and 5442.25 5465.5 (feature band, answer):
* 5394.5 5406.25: 1.2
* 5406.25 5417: -0.3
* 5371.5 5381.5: -0.5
